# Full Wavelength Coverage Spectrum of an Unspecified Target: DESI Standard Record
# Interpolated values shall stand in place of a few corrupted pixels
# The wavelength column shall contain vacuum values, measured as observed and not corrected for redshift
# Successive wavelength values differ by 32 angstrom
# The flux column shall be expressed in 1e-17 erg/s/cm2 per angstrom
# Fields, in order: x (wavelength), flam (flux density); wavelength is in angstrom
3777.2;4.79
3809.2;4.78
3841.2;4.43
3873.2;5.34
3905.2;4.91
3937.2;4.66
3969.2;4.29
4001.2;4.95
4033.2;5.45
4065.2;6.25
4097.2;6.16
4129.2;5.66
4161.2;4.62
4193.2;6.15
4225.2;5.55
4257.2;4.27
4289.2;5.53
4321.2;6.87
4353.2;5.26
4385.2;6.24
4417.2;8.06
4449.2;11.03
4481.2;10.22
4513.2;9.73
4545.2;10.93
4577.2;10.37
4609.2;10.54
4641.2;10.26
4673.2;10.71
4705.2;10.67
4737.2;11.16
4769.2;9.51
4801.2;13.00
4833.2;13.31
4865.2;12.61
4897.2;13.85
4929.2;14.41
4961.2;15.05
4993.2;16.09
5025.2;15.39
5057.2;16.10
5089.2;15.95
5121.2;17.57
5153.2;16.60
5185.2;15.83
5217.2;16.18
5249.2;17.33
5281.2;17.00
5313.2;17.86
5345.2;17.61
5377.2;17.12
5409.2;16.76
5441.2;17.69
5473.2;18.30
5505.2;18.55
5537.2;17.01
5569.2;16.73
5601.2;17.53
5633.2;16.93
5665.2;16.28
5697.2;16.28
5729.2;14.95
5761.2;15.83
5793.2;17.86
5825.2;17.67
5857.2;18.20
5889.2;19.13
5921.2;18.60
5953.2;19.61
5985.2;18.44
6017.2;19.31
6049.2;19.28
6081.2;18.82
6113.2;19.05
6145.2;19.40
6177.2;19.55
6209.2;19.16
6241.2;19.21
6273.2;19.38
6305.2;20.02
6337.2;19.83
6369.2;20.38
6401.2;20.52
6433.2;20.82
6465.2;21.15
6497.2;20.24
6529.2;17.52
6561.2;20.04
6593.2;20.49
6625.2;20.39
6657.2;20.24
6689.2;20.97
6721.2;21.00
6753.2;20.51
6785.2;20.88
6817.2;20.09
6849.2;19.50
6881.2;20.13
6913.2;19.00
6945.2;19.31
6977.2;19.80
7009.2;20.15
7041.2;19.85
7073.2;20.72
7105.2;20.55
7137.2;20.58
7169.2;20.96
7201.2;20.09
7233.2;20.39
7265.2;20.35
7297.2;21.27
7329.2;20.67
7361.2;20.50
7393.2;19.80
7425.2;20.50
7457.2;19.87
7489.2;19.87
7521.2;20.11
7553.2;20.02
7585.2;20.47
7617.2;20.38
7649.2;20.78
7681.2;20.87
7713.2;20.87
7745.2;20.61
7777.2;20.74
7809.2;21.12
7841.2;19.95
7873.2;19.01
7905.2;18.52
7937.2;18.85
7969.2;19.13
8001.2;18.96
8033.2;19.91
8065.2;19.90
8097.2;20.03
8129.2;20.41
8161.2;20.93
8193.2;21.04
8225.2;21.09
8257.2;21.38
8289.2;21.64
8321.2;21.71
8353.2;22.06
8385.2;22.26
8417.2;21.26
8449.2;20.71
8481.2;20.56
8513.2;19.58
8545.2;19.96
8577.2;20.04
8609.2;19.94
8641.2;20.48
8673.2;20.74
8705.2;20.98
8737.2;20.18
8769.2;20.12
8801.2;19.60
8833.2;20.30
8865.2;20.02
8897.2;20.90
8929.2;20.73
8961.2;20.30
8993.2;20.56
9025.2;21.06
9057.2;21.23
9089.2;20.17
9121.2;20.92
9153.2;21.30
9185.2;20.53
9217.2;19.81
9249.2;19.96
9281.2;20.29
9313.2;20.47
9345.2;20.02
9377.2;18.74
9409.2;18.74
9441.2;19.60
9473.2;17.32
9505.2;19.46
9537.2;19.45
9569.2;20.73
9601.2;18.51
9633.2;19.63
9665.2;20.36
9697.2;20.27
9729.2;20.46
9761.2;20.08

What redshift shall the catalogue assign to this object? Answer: 0.109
